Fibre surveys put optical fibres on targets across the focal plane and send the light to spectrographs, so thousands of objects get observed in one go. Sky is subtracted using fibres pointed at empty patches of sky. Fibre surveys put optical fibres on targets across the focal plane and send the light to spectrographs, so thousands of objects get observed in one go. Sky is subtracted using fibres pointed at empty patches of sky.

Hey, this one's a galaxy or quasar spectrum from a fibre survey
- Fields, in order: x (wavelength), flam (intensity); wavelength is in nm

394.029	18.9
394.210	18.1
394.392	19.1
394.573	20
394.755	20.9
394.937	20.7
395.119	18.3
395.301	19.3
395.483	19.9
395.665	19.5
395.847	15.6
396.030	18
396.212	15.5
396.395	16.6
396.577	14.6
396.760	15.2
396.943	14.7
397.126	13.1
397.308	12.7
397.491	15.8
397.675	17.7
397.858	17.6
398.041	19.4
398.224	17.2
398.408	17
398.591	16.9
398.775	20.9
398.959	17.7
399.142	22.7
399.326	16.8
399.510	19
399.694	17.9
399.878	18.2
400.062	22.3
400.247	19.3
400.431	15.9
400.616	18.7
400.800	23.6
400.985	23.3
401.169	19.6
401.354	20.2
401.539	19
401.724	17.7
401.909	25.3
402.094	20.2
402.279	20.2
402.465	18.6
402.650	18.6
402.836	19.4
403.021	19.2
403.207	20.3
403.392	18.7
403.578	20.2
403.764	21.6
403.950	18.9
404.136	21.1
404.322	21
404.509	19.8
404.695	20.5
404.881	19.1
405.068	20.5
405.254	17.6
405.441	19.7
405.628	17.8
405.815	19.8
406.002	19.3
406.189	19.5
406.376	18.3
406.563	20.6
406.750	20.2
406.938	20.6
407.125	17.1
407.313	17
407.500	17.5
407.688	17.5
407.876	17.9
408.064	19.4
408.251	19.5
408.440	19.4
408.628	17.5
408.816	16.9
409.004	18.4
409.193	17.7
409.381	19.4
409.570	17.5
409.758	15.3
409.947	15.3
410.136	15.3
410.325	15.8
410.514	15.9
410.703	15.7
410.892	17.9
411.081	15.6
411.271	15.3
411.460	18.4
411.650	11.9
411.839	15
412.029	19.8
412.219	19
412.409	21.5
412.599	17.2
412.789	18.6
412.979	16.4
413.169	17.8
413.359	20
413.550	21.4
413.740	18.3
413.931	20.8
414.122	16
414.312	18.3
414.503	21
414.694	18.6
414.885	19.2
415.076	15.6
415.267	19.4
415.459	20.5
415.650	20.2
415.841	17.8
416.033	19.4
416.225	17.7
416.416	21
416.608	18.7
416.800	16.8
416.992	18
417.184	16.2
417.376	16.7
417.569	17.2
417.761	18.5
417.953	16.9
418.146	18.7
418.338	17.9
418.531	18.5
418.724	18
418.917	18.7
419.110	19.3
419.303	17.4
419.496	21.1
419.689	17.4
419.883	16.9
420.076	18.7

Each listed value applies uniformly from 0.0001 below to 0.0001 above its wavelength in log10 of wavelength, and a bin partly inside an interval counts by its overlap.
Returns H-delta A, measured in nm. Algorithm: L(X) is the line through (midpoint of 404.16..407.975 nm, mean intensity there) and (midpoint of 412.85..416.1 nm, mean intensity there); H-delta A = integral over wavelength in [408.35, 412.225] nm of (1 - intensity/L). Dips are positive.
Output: 0.45 nm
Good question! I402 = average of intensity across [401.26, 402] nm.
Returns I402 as 20.5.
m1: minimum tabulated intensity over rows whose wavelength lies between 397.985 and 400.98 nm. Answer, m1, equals 15.9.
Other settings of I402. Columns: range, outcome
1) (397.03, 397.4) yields 13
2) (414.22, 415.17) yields 18.5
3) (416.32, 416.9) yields 18.8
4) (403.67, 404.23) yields 20.5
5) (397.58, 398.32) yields 17.9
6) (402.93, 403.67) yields 19.6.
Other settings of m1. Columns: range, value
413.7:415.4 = 15.6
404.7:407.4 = 17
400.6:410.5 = 15.3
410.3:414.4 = 11.9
